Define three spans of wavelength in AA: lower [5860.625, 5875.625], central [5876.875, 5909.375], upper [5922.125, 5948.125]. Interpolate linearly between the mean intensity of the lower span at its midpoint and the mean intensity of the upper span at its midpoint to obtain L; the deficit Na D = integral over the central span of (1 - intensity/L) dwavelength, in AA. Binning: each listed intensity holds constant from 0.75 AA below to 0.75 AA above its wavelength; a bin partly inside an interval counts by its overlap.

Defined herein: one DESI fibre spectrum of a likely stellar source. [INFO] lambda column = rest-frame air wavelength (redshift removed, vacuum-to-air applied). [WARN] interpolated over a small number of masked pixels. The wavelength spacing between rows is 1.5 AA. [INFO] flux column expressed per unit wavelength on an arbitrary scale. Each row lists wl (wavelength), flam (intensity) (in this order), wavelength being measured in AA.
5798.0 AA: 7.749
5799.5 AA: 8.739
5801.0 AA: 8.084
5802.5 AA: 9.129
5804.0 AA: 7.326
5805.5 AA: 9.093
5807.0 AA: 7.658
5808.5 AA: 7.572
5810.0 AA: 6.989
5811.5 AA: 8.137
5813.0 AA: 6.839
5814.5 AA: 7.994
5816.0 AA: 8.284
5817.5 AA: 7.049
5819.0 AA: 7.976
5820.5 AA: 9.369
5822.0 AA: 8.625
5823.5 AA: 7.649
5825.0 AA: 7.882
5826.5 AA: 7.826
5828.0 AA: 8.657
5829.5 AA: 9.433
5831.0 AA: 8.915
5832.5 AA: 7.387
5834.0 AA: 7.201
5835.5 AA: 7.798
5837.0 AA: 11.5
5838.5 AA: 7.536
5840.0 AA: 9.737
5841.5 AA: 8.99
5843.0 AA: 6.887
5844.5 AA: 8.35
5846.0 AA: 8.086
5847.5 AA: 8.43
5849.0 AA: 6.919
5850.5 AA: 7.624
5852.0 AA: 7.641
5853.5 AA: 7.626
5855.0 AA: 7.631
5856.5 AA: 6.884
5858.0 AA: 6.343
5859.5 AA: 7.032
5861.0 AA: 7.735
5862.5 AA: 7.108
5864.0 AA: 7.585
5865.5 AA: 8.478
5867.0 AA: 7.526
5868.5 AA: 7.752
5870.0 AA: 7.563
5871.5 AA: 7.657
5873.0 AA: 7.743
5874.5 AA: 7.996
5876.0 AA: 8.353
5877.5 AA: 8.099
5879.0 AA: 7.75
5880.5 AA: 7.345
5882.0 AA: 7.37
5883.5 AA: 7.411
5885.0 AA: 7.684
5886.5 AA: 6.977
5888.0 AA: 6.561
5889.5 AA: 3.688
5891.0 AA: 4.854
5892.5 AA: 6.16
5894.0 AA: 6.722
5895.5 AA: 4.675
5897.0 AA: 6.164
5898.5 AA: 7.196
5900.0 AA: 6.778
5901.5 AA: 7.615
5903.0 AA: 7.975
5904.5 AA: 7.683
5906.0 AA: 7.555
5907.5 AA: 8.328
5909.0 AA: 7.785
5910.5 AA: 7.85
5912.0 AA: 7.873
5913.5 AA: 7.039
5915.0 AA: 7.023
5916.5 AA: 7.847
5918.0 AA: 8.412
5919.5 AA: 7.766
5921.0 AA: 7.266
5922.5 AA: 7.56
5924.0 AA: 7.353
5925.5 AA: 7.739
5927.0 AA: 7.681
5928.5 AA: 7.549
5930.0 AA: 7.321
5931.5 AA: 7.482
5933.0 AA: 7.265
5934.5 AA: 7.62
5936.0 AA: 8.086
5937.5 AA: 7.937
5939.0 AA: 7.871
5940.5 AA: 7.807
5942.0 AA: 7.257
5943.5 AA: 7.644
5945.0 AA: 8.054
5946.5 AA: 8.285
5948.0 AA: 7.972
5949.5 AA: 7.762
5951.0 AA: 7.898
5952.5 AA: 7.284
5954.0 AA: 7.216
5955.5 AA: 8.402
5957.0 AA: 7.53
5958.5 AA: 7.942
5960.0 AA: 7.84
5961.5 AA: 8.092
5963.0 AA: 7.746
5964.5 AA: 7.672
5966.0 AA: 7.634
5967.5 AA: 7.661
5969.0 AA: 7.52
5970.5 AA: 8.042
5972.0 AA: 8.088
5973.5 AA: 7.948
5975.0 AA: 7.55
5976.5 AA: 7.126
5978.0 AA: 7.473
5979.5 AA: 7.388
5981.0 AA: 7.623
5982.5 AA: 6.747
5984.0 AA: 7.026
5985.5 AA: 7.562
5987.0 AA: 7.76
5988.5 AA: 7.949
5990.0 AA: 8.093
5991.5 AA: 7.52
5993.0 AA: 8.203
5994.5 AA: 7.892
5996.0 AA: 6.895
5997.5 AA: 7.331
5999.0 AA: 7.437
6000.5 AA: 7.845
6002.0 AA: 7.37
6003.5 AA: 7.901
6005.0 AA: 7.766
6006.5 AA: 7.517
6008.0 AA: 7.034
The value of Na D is 3.38 AA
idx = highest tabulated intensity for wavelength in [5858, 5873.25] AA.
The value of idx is 8.478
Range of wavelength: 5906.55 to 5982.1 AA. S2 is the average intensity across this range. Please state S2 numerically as 7.7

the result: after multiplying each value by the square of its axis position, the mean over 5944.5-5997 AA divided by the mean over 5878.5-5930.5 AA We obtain 1.10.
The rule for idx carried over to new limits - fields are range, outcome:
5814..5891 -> 11.5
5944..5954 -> 8.285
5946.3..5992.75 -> 8.402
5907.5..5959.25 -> 8.412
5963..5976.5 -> 8.088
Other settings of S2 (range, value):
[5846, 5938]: 7.36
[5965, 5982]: 7.63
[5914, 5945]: 7.63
